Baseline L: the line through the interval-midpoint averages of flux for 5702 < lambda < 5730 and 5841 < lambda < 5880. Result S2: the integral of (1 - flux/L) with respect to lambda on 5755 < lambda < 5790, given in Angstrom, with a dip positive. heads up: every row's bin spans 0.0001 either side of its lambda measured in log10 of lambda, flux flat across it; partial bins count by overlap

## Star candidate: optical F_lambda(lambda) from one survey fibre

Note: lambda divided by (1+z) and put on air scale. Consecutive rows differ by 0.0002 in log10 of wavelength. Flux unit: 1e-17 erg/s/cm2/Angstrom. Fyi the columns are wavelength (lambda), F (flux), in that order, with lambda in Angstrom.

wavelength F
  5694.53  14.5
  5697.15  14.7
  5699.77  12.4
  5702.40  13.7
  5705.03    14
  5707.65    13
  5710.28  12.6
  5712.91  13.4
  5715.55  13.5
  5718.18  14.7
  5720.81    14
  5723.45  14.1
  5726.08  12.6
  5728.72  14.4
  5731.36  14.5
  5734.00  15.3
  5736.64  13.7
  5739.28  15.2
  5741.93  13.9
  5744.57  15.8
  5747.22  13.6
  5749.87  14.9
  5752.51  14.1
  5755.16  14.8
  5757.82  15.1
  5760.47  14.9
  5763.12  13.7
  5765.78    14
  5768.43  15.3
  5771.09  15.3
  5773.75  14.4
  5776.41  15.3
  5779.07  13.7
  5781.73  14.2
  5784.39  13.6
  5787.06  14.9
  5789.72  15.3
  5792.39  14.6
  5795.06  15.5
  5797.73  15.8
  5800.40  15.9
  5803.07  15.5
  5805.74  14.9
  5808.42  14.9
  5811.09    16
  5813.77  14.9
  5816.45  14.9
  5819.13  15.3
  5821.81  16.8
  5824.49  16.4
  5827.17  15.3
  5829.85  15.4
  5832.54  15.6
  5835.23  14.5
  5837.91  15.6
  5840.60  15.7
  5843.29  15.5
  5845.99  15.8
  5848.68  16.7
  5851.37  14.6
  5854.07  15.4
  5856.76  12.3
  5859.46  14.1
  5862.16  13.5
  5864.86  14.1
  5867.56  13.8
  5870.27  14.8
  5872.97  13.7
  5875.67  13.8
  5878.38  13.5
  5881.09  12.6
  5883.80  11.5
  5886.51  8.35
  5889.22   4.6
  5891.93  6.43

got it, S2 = -1.61 Angstrom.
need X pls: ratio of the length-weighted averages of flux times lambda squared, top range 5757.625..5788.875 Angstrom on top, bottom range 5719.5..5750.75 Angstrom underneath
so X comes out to 1.0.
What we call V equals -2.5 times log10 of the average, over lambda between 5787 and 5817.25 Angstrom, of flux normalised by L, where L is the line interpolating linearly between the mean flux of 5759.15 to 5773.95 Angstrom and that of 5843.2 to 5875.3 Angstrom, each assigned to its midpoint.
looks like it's -0.05 mag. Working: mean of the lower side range 14.6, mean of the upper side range 14.5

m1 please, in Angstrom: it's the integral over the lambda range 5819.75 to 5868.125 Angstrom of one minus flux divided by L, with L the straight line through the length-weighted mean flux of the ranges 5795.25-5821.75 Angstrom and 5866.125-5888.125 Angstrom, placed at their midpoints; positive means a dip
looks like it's -3.7 Angstrom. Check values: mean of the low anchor 15.4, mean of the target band 15.1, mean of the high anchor 12.7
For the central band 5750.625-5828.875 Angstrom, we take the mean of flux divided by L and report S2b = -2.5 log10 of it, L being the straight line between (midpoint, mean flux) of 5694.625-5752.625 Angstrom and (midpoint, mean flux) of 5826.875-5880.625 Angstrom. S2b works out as -0.05 mag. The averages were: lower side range 14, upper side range 14.6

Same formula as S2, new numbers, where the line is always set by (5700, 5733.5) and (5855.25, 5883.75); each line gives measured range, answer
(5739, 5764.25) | -1.7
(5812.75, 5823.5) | -1.5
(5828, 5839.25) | -1.4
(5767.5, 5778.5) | -1.1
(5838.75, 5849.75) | -1.9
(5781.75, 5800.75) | -1.9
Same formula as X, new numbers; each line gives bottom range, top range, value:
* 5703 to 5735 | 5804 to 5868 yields 1.14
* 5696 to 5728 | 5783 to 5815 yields 1.15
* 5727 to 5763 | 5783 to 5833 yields 1.08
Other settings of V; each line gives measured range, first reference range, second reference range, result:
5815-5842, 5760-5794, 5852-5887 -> -0.124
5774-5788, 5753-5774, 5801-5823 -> 0.045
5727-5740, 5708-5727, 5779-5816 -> -0.053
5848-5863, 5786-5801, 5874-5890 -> -0.168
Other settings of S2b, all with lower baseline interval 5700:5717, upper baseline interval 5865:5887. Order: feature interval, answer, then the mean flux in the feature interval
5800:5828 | -0.183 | 15.5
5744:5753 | -0.103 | 14.5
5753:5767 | -0.098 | 14.5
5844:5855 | -0.195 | 15.6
